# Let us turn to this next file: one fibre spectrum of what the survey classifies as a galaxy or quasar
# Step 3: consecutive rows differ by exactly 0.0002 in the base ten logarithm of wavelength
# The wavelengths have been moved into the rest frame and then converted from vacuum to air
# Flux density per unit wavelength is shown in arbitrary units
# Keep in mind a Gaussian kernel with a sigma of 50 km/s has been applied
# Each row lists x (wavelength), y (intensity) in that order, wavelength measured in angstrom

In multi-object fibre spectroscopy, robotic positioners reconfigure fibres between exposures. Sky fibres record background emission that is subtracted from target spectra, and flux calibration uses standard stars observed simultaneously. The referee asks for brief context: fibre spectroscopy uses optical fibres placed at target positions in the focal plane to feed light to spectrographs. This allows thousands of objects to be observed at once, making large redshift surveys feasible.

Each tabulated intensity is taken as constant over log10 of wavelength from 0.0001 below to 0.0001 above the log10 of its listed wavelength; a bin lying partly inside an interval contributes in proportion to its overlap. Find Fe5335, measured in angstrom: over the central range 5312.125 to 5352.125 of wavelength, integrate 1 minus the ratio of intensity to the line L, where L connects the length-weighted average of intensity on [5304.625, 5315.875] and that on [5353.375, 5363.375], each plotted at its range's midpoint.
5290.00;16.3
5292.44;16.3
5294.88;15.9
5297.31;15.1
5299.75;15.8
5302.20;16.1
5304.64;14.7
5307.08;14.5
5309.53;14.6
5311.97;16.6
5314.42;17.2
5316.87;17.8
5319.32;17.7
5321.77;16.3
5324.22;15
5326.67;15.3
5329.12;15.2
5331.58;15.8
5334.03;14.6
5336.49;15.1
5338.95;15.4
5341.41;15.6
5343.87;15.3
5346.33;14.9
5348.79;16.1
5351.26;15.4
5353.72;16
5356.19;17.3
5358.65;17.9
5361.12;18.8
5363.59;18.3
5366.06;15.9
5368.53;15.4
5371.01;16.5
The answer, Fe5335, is 1.8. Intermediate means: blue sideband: 15.7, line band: 15.8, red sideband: 17.7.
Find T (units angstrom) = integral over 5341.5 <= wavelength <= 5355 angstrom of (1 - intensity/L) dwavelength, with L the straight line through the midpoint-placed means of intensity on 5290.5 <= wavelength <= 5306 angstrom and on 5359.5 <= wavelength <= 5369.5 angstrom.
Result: 1.0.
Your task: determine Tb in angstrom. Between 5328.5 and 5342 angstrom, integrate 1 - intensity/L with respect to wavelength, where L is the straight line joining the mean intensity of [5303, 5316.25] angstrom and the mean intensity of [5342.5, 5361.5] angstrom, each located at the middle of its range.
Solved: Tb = 0.7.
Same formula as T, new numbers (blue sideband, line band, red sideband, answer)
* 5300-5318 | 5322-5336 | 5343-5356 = 0.5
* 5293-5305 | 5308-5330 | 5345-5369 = -0.3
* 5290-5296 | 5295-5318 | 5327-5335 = 0.0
